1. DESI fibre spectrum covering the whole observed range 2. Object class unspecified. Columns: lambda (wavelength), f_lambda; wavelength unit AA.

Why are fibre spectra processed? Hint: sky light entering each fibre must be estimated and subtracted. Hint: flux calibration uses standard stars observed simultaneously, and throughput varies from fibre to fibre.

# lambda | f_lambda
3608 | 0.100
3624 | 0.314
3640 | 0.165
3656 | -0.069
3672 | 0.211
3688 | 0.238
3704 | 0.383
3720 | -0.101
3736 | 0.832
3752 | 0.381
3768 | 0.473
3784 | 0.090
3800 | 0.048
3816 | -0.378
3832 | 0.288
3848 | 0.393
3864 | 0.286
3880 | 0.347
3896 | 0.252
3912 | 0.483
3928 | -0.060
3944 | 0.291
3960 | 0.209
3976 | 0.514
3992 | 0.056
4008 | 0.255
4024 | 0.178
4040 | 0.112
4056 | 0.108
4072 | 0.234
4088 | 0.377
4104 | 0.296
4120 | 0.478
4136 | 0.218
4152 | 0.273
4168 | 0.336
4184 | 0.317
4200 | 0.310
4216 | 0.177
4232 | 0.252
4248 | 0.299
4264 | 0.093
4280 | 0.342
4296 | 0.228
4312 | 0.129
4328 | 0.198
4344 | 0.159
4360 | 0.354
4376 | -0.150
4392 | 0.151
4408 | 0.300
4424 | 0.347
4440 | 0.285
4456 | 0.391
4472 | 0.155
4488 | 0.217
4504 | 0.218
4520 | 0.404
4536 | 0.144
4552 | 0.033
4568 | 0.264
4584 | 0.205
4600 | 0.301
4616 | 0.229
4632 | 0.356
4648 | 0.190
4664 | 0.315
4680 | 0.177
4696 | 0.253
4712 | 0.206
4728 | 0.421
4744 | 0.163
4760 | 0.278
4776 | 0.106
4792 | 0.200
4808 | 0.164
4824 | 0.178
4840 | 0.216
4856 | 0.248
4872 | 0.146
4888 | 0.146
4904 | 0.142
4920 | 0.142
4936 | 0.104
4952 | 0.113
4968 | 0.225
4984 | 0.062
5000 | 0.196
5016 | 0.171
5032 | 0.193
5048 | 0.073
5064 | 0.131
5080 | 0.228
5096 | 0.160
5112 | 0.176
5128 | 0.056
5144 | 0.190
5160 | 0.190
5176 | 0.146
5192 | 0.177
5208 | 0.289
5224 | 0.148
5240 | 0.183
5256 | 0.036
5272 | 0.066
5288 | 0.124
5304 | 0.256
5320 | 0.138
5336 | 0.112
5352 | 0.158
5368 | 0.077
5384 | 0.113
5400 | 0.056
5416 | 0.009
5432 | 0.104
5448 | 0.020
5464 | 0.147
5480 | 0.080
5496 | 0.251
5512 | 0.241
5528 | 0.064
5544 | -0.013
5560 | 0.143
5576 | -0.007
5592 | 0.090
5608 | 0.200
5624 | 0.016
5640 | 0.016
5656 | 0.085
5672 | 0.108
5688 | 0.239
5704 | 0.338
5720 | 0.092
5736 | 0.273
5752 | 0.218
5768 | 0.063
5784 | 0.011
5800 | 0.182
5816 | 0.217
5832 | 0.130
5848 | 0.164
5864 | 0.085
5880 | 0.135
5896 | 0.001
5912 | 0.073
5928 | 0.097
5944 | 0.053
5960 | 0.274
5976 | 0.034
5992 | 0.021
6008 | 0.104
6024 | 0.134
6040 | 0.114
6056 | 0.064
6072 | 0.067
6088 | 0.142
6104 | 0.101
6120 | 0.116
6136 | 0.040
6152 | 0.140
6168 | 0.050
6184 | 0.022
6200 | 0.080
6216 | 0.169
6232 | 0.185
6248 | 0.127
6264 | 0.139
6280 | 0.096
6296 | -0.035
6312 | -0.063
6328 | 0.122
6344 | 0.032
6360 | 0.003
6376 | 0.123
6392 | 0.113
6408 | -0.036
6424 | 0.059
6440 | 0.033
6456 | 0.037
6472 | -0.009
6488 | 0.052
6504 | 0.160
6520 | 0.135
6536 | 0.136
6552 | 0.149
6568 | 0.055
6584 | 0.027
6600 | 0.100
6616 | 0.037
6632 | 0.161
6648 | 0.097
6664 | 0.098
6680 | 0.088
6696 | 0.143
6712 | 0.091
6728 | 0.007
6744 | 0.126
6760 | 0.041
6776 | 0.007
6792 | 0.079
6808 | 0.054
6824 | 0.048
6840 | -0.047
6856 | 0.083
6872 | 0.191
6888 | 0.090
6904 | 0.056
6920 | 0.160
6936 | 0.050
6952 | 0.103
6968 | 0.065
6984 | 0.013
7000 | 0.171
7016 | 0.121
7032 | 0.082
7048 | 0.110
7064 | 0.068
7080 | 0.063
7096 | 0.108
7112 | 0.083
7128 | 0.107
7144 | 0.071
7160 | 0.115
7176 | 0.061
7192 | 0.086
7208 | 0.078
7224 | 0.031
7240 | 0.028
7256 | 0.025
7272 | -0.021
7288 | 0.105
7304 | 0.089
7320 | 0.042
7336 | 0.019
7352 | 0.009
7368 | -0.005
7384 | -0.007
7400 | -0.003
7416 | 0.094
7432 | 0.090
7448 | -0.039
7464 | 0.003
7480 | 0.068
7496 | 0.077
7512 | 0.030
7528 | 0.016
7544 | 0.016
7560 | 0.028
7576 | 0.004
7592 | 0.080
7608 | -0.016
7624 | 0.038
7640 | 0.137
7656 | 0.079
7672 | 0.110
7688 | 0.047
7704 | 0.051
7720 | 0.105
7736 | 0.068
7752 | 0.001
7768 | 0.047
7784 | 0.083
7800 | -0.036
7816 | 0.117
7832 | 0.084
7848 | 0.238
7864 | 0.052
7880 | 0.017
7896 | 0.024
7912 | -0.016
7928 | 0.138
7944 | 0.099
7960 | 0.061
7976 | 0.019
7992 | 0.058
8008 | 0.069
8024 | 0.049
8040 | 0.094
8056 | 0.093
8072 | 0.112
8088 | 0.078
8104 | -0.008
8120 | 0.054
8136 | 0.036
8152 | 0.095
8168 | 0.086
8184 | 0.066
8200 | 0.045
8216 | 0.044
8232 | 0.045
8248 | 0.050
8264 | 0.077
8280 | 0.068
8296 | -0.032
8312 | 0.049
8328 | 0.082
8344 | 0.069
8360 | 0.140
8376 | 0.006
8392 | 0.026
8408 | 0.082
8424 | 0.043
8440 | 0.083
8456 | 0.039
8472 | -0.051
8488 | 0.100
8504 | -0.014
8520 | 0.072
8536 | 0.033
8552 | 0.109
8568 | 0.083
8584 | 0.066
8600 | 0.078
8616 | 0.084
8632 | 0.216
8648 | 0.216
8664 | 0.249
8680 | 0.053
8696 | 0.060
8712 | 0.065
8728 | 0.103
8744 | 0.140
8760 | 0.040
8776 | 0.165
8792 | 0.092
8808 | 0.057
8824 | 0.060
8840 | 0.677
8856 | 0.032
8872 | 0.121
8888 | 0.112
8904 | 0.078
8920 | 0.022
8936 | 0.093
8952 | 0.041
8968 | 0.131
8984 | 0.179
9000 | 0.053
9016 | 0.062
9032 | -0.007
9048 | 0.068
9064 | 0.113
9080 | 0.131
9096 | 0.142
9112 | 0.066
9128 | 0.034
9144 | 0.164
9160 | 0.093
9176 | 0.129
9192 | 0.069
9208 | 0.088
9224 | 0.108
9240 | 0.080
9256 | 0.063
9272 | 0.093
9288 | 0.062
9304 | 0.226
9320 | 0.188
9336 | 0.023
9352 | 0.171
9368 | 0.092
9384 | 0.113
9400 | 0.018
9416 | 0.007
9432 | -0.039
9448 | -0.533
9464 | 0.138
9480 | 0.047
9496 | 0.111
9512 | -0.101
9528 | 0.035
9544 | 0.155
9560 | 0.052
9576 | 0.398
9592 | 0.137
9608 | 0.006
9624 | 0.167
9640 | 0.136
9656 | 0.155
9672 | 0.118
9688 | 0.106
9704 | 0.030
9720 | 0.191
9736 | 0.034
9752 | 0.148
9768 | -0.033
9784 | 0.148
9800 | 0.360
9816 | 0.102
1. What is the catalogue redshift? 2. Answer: 1.370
